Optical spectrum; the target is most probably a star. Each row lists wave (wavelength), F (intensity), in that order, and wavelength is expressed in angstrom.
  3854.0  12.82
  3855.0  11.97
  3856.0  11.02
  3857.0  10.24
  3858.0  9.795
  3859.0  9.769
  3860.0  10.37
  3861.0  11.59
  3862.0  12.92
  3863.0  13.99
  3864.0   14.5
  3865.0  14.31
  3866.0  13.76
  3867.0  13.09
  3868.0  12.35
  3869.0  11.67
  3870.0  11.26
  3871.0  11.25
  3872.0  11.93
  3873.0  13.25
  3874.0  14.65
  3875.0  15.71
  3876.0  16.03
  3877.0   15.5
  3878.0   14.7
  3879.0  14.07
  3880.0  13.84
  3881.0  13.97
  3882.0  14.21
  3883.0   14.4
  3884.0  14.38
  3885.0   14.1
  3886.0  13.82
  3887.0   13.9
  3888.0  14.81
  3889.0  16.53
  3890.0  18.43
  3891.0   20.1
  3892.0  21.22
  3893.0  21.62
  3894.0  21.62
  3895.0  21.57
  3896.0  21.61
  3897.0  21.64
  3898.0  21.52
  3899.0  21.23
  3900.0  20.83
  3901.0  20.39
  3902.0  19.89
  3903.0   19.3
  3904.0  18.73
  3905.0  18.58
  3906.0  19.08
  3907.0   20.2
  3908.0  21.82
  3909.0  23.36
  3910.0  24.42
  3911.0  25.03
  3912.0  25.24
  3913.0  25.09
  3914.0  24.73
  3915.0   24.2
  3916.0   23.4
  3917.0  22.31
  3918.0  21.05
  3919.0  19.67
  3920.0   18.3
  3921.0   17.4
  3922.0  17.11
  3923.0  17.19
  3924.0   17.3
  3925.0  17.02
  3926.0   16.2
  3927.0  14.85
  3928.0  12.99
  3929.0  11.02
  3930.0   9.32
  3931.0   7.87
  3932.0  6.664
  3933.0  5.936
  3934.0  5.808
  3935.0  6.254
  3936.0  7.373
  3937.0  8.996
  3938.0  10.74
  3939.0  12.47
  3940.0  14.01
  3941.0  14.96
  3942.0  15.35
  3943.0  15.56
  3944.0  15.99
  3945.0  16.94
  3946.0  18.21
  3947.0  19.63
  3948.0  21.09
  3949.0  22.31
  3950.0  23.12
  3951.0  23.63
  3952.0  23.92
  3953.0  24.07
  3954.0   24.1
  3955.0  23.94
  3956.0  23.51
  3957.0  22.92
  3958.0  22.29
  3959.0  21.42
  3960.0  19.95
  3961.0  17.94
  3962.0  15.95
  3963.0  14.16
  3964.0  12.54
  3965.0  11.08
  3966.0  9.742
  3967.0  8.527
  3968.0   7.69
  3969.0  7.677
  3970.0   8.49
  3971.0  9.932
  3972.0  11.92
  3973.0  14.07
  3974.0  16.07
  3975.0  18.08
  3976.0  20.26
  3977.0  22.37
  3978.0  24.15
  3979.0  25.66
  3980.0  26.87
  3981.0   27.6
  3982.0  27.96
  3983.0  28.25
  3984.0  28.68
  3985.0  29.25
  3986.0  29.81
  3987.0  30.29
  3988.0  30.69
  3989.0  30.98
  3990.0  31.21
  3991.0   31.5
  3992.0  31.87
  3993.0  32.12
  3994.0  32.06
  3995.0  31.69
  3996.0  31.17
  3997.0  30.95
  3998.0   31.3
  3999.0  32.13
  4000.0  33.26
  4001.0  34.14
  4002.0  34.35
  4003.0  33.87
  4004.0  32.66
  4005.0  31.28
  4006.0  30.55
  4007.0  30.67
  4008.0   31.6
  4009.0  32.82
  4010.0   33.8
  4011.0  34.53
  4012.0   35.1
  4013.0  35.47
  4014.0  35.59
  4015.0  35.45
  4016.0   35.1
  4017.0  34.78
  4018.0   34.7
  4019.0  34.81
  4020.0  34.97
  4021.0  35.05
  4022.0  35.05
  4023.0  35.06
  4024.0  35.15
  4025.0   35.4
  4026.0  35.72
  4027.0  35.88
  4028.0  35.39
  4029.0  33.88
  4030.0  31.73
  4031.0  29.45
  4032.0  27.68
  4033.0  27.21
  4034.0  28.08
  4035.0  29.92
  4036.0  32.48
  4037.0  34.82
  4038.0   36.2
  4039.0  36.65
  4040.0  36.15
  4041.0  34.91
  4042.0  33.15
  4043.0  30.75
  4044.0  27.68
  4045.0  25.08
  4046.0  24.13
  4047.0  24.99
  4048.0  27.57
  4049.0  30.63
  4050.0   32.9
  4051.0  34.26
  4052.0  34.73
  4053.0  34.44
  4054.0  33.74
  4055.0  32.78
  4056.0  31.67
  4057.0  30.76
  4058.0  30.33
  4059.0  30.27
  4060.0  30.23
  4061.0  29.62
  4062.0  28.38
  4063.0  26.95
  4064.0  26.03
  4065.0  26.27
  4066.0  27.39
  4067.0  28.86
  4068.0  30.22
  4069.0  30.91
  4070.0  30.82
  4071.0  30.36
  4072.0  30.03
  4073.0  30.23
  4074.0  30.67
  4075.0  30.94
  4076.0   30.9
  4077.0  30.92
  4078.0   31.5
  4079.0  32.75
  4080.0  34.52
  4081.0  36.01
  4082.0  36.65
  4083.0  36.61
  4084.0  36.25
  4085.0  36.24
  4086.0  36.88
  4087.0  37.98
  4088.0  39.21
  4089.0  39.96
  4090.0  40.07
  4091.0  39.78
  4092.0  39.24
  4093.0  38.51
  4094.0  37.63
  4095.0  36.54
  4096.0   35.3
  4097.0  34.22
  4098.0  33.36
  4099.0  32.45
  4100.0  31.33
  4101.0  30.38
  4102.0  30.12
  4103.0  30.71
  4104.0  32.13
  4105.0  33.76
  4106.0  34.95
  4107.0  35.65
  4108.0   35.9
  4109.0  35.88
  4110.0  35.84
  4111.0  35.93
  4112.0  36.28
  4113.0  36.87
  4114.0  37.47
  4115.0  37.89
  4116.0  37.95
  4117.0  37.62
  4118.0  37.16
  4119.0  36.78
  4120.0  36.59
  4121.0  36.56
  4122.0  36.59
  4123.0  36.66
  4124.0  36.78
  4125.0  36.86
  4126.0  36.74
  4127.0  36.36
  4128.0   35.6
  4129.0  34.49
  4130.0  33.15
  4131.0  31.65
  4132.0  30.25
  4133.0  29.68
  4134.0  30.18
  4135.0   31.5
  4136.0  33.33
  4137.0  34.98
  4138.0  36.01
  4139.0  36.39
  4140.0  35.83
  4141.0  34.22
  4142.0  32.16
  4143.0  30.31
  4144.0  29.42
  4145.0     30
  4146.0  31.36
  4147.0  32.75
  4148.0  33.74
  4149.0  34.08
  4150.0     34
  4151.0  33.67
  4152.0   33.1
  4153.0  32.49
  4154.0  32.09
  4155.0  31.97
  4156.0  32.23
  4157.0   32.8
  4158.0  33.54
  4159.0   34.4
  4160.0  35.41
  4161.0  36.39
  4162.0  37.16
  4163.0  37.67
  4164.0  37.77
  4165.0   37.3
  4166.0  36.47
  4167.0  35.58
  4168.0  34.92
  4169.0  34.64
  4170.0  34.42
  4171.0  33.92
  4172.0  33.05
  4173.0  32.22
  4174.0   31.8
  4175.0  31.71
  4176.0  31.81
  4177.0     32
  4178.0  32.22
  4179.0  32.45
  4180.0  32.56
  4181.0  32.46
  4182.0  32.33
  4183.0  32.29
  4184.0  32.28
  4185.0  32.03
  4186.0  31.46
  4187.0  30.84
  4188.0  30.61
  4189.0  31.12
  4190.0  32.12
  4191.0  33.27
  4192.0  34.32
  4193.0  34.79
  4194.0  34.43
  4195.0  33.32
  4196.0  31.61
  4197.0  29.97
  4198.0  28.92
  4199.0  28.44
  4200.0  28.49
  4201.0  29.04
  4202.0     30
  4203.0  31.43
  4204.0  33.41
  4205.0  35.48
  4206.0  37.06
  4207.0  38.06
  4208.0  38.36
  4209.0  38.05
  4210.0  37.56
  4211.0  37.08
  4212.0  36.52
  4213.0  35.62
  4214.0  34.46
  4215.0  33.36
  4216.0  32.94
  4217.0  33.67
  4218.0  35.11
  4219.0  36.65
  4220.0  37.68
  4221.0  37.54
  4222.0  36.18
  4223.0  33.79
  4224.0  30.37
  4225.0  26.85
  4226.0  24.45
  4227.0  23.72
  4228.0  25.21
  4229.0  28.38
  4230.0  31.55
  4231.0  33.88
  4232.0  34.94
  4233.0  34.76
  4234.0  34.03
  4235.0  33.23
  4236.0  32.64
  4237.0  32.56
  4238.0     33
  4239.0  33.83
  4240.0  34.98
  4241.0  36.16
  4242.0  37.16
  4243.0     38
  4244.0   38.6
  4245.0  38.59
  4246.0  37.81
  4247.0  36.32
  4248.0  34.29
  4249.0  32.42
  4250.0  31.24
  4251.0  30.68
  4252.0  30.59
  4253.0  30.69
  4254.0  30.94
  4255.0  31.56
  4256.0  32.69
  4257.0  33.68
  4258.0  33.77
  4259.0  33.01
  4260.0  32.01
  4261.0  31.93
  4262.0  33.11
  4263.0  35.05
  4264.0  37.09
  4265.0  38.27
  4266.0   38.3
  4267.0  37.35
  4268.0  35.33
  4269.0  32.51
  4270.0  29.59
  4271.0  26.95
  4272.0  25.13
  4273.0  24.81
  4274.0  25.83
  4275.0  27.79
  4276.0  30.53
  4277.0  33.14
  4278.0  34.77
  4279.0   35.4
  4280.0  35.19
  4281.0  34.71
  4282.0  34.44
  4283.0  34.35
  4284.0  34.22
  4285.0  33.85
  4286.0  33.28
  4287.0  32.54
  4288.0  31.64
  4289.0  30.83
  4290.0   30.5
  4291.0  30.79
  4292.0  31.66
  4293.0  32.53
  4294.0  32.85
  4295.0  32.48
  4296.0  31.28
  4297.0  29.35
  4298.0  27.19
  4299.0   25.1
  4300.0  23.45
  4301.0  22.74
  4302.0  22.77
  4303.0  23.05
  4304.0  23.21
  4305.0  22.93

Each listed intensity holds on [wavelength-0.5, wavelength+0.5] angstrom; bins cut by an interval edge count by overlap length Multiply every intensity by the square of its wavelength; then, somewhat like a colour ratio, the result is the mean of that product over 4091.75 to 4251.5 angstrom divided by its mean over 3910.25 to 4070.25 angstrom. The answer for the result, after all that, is 1.46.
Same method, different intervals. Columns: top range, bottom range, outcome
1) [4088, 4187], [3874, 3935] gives 2.19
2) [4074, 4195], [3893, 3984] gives 2.09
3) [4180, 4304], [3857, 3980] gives 2.29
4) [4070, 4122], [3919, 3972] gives 2.48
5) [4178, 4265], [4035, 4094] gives 1.10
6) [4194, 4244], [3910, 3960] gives 2.17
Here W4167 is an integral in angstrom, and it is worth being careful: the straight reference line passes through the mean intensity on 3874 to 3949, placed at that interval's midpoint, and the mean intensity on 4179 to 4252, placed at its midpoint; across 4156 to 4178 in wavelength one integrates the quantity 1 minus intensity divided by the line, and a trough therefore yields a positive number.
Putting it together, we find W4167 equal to -2.7 angstrom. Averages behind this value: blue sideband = 17.1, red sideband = 33.3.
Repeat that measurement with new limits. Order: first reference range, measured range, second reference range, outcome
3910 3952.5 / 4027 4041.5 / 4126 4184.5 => -4.9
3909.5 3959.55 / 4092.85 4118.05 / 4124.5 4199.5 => -4.9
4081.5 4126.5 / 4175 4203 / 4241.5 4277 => 2.2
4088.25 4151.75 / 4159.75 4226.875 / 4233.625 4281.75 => 1.0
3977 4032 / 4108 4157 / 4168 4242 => -2.6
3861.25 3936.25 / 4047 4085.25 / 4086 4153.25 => -1.1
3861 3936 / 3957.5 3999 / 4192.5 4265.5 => -3.1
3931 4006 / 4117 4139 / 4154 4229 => -3.7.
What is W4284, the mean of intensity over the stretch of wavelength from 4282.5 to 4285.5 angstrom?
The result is 34.1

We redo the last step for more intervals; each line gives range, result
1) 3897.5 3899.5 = 21.4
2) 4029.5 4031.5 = 30.6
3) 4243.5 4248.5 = 37.1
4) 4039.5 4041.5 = 35.5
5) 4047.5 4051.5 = 31.3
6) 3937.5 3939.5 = 11.6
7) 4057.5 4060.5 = 30.3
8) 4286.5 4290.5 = 31.4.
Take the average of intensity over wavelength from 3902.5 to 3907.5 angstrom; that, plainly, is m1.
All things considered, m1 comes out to 19.2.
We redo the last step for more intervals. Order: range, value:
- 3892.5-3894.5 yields 21.6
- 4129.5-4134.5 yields 31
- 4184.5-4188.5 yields 31.2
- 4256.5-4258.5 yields 33.7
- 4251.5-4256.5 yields 31.3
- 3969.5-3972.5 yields 10.1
